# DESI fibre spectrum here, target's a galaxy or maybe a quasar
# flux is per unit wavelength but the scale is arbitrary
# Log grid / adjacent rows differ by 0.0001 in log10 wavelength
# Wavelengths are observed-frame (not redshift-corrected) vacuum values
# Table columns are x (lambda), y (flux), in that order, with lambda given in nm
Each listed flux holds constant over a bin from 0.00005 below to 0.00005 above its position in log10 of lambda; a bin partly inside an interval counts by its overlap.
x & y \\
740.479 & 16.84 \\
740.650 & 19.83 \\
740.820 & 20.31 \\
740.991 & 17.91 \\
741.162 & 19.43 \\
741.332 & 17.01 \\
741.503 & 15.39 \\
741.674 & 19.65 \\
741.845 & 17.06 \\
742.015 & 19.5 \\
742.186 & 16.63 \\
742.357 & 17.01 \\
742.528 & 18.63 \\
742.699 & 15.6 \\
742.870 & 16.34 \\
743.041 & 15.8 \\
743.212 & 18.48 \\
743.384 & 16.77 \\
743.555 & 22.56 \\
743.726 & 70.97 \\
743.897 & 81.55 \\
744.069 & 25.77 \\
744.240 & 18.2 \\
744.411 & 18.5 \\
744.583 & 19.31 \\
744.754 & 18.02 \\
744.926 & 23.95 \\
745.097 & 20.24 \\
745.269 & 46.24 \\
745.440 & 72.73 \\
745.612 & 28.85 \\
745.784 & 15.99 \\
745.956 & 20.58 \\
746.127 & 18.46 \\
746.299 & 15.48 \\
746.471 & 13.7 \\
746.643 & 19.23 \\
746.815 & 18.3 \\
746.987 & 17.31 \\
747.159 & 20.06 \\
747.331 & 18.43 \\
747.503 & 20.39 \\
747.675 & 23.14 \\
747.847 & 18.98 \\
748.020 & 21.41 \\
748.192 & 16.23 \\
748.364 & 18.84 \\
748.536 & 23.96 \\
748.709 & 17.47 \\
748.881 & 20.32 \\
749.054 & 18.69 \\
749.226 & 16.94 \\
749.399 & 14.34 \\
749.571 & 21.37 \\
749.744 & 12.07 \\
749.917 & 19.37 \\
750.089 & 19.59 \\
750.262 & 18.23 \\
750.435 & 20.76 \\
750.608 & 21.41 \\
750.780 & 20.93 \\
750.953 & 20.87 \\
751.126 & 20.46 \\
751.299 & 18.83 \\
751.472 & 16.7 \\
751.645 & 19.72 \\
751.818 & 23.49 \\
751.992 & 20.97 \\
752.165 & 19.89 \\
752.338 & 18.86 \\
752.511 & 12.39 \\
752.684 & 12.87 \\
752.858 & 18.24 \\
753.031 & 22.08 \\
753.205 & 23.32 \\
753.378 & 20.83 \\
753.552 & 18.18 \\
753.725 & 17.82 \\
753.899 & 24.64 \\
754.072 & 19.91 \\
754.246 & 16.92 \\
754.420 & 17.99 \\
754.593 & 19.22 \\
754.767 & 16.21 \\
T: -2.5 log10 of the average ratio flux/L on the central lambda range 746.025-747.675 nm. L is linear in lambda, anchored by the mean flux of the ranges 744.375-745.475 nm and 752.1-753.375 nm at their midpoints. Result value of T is 0.43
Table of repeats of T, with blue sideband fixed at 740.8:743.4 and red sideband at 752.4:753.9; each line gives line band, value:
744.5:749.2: -0.24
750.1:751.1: -0.11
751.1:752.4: -0.08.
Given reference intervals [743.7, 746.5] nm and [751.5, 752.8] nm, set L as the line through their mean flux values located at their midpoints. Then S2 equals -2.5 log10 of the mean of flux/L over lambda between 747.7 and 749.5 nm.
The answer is 0.28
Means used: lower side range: 30.6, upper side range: 18.2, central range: 18.9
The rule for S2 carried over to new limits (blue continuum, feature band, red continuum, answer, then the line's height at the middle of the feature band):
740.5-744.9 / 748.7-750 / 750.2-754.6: 0.17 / 20.6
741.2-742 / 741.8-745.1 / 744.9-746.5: -0.10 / 22.4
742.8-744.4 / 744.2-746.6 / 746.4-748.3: 0.01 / 25.4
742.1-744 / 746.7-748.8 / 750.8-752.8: 0.18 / 23.1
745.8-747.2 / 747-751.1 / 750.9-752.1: -0.02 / 18.9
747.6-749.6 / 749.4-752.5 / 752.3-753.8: -0.03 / 18.7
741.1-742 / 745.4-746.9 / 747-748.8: -0.21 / 19.2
